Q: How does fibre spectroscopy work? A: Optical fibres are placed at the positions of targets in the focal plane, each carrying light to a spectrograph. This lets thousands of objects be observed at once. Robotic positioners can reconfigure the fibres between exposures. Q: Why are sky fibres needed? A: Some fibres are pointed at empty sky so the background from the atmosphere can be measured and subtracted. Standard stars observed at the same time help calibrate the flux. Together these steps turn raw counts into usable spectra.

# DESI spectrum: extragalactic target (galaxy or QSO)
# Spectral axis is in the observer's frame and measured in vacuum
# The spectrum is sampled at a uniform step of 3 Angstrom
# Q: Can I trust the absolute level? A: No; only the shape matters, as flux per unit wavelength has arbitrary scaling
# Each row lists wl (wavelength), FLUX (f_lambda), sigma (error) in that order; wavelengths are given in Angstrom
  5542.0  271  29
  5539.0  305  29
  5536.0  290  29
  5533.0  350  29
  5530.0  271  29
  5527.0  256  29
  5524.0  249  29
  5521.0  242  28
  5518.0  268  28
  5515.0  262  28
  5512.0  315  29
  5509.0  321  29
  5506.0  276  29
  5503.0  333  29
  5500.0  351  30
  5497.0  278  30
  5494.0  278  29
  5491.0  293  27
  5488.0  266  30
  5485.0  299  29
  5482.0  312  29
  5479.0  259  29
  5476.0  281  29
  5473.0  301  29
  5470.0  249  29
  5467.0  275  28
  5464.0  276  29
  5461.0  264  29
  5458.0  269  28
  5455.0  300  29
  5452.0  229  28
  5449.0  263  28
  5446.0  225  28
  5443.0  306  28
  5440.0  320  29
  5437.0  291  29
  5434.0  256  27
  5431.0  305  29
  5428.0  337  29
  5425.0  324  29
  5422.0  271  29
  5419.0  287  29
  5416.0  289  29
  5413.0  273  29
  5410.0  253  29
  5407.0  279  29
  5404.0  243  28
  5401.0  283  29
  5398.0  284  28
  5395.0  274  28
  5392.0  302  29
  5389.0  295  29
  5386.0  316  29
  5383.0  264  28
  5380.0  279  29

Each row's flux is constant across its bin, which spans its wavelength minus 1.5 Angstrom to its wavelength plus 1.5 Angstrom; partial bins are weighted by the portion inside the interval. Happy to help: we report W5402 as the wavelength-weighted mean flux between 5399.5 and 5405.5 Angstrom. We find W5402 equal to 263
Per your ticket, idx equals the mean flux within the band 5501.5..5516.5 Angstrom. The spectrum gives 301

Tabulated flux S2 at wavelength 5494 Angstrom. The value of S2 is 278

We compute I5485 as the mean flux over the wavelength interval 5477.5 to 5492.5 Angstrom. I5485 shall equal 286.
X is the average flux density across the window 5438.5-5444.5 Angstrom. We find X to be 313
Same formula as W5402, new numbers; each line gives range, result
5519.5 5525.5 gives 246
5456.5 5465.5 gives 270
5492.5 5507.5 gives 303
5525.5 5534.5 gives 292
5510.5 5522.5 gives 272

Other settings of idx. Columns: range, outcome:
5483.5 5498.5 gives 283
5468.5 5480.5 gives 272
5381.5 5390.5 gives 292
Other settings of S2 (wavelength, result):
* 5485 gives 299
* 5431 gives 305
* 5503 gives 333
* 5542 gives 271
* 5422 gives 271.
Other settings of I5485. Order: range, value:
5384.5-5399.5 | 294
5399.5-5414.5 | 266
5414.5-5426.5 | 293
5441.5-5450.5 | 265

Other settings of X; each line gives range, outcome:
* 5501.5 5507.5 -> 304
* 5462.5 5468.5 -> 276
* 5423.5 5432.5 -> 322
